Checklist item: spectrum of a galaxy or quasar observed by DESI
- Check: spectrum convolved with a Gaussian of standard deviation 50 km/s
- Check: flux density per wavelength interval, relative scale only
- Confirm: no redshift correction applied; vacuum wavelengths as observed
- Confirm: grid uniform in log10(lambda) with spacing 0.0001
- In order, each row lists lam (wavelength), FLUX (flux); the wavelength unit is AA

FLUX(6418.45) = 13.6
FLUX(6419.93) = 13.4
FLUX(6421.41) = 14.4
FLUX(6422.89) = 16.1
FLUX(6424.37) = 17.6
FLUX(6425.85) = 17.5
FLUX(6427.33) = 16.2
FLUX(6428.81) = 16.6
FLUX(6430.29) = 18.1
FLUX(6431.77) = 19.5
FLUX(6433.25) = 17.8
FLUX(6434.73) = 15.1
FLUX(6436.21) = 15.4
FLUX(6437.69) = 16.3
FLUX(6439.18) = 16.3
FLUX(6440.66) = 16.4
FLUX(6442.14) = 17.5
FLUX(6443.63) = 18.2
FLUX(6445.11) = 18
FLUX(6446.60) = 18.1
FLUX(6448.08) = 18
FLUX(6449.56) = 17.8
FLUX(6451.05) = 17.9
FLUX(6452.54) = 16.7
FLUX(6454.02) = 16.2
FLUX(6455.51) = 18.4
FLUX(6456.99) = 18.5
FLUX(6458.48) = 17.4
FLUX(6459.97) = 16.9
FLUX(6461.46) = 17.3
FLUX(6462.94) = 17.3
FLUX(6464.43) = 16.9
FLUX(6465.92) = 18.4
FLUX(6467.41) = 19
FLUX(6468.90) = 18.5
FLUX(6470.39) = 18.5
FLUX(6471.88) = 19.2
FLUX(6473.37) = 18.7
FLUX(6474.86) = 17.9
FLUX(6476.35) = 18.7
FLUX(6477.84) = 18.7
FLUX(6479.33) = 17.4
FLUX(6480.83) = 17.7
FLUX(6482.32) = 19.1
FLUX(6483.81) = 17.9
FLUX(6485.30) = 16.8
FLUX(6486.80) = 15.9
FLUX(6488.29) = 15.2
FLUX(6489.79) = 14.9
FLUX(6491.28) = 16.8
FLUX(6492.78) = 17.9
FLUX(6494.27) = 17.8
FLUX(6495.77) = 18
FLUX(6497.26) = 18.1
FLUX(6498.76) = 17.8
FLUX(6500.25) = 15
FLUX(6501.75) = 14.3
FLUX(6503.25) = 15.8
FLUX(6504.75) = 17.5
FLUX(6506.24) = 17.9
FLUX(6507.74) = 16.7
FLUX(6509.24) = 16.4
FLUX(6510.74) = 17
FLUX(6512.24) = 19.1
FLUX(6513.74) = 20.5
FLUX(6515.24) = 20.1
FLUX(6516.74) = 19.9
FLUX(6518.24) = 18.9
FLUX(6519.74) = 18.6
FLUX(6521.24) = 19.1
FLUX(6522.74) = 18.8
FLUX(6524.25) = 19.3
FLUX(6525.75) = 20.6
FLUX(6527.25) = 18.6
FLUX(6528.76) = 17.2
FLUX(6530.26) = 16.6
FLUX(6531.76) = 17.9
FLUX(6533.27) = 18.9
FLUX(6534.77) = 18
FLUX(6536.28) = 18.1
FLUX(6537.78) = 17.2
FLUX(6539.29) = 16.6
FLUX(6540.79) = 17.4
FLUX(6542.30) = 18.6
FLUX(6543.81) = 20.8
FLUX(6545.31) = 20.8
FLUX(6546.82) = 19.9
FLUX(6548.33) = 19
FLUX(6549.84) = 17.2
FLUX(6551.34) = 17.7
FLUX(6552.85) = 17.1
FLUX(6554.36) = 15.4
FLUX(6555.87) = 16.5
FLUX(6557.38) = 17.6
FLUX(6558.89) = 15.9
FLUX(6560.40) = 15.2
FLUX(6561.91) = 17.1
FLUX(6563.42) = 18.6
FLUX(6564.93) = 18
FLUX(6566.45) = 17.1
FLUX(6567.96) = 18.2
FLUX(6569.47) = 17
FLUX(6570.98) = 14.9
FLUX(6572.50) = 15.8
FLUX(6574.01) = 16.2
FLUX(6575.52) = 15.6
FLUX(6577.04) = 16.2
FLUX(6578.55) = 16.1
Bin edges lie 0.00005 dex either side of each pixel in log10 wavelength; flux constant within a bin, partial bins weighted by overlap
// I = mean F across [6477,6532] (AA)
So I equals 17.7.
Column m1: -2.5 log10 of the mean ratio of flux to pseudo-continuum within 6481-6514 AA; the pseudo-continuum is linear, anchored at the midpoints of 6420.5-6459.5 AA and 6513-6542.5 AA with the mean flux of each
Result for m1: 0.06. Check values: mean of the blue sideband 17.1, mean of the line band 17.1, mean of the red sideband 18.5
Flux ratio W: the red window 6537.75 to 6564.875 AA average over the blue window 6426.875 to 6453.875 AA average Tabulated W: 1.0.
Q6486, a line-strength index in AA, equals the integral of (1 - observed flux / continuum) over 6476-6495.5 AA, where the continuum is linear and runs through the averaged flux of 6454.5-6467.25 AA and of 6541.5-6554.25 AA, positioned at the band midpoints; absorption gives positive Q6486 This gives 0.74 AA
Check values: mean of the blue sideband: 17.7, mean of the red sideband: 18.7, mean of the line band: 17.3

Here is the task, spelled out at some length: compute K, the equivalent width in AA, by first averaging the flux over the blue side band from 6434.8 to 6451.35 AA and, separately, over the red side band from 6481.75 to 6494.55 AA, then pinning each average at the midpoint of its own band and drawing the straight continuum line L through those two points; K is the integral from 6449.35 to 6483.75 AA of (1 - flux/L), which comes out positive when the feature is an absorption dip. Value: -1.94 AA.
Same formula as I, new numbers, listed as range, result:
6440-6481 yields 17.9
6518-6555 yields 18.3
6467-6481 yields 18.4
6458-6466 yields 17.3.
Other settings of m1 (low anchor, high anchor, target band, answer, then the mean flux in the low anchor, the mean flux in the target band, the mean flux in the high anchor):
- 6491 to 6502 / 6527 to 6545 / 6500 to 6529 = -0.04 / 17.1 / 18.1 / 18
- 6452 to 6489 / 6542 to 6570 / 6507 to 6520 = -0.05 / 17.7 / 18.6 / 17.8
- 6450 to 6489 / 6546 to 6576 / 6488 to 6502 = 0.05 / 17.7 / 16.7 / 17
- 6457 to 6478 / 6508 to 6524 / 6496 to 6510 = 0.12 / 18.1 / 16.7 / 18.8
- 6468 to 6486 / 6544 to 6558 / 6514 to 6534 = -0.04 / 18.3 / 18.8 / 18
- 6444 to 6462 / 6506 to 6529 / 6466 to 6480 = -0.03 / 17.6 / 18.5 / 18.7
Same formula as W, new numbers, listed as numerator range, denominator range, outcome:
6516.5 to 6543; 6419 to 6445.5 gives 1.10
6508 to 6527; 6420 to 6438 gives 1.14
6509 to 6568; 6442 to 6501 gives 1.03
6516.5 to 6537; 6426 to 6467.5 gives 1.07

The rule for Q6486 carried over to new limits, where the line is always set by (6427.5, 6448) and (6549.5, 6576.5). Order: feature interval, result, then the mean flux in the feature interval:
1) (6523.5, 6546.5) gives -2.3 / 18.5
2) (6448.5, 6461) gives -0.3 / 17.5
